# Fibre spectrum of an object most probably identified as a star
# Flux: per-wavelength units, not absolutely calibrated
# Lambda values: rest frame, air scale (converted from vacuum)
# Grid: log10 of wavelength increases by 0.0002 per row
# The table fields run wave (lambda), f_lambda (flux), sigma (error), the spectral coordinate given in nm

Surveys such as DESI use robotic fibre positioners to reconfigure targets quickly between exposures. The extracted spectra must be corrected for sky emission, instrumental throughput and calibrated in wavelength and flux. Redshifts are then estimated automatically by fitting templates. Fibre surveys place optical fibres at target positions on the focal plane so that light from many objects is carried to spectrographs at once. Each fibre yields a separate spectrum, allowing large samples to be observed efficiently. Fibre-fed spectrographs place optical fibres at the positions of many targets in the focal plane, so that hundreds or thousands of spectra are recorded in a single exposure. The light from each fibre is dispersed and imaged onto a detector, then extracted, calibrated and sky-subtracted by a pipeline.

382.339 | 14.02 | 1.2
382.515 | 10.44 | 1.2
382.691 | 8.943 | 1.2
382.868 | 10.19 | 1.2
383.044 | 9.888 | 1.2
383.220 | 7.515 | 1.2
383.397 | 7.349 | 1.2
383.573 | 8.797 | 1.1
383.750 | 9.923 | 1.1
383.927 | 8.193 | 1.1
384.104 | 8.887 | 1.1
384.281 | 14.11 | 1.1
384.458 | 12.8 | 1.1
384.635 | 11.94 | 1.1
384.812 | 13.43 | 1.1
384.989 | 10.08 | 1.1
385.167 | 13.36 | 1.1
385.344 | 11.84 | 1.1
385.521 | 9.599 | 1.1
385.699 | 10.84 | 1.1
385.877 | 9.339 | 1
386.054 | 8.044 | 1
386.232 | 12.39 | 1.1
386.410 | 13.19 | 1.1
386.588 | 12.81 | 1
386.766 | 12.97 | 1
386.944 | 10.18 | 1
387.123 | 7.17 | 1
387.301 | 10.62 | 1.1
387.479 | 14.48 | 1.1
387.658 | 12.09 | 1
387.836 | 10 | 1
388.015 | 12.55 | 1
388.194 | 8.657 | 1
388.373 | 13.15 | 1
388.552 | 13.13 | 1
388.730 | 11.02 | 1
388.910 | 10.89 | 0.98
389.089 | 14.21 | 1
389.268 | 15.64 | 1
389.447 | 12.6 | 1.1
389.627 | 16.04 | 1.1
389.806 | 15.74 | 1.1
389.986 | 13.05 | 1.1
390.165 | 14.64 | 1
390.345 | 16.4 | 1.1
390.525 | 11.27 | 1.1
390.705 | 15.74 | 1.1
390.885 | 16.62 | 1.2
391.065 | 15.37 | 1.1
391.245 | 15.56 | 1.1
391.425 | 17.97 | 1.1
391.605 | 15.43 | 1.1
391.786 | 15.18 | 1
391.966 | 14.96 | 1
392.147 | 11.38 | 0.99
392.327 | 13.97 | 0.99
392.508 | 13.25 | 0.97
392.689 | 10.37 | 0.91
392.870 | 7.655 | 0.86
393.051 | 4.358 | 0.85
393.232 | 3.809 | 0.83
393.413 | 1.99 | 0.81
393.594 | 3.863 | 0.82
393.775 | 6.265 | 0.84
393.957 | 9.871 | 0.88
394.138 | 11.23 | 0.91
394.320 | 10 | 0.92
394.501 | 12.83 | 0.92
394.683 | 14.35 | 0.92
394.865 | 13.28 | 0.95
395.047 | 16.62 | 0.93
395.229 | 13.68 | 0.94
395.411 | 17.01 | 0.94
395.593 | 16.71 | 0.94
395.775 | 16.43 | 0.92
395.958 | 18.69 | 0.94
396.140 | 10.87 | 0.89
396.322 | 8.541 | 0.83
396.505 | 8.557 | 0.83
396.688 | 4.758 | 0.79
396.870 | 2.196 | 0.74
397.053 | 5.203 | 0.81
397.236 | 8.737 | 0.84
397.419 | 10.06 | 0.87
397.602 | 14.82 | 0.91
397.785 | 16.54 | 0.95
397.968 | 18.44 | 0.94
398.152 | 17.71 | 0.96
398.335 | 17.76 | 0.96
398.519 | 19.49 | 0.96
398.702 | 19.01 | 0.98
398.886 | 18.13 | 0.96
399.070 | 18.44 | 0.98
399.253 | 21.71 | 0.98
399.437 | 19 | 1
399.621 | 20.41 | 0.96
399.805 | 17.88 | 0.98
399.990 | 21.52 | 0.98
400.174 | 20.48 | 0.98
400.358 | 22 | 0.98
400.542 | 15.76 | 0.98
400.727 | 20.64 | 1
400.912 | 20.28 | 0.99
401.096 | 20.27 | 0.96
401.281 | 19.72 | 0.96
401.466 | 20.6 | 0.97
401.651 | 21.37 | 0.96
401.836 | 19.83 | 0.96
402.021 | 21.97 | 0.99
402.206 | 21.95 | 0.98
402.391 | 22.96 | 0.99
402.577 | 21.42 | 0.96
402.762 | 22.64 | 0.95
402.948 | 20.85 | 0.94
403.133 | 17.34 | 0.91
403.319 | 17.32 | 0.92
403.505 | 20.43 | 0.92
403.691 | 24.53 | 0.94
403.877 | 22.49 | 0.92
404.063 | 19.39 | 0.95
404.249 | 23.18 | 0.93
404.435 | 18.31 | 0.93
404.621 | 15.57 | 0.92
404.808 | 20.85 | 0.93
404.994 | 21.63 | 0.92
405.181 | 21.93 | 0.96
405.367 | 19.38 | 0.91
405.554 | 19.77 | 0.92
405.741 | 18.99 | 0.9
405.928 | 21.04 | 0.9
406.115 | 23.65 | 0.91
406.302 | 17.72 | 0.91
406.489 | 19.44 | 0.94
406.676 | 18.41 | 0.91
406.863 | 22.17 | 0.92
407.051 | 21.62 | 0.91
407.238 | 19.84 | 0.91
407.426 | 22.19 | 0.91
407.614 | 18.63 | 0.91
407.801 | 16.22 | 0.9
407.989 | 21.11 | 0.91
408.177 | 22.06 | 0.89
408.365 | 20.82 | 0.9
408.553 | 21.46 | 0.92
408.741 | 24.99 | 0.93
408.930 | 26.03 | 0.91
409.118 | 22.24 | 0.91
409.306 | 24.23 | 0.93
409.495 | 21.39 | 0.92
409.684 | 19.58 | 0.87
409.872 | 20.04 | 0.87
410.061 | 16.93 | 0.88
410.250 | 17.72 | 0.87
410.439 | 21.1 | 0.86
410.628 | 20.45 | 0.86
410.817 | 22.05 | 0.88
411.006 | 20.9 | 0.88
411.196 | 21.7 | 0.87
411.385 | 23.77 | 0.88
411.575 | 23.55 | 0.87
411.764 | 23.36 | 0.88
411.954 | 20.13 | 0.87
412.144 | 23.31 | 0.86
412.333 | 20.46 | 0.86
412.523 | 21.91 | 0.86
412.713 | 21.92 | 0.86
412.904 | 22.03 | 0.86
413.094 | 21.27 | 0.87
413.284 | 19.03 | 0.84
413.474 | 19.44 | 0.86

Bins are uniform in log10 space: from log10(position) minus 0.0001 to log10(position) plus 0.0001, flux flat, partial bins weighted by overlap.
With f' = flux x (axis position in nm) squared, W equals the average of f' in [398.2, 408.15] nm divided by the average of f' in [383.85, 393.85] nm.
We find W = 1.84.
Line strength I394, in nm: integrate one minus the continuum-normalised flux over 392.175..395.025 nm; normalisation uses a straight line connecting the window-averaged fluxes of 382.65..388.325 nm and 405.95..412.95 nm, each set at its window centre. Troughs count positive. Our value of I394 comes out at 0.98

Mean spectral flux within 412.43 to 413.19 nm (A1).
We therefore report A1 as 21.8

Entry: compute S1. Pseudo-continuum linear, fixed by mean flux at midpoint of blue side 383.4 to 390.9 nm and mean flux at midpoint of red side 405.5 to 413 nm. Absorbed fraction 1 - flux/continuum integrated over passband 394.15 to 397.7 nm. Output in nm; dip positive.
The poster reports 0.87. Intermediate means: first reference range 12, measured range 11.7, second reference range 21.1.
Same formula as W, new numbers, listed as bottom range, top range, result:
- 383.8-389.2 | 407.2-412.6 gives 2.10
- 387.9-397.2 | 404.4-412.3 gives 1.89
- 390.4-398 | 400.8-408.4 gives 1.84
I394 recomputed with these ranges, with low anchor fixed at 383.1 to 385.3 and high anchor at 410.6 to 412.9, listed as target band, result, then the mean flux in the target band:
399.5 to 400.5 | -0.18 nm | 20.2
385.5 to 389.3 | 0.14 nm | 11.5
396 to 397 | 0.52 nm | 7.49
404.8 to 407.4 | -0.11 nm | 20.5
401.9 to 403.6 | -0.23 nm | 20.7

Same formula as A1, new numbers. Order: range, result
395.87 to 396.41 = 12.7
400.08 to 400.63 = 19.5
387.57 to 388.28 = 10.8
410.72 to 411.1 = 21.5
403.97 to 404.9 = 19.5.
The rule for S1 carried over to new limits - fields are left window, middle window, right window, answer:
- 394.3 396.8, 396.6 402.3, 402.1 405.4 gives -0.14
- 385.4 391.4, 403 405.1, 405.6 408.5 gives -0.12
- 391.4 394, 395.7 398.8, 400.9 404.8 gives 0.41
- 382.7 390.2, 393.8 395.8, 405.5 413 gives 0.21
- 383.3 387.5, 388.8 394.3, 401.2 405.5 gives 0.73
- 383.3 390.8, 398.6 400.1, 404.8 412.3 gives -0.21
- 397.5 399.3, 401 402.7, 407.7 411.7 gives -0.18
